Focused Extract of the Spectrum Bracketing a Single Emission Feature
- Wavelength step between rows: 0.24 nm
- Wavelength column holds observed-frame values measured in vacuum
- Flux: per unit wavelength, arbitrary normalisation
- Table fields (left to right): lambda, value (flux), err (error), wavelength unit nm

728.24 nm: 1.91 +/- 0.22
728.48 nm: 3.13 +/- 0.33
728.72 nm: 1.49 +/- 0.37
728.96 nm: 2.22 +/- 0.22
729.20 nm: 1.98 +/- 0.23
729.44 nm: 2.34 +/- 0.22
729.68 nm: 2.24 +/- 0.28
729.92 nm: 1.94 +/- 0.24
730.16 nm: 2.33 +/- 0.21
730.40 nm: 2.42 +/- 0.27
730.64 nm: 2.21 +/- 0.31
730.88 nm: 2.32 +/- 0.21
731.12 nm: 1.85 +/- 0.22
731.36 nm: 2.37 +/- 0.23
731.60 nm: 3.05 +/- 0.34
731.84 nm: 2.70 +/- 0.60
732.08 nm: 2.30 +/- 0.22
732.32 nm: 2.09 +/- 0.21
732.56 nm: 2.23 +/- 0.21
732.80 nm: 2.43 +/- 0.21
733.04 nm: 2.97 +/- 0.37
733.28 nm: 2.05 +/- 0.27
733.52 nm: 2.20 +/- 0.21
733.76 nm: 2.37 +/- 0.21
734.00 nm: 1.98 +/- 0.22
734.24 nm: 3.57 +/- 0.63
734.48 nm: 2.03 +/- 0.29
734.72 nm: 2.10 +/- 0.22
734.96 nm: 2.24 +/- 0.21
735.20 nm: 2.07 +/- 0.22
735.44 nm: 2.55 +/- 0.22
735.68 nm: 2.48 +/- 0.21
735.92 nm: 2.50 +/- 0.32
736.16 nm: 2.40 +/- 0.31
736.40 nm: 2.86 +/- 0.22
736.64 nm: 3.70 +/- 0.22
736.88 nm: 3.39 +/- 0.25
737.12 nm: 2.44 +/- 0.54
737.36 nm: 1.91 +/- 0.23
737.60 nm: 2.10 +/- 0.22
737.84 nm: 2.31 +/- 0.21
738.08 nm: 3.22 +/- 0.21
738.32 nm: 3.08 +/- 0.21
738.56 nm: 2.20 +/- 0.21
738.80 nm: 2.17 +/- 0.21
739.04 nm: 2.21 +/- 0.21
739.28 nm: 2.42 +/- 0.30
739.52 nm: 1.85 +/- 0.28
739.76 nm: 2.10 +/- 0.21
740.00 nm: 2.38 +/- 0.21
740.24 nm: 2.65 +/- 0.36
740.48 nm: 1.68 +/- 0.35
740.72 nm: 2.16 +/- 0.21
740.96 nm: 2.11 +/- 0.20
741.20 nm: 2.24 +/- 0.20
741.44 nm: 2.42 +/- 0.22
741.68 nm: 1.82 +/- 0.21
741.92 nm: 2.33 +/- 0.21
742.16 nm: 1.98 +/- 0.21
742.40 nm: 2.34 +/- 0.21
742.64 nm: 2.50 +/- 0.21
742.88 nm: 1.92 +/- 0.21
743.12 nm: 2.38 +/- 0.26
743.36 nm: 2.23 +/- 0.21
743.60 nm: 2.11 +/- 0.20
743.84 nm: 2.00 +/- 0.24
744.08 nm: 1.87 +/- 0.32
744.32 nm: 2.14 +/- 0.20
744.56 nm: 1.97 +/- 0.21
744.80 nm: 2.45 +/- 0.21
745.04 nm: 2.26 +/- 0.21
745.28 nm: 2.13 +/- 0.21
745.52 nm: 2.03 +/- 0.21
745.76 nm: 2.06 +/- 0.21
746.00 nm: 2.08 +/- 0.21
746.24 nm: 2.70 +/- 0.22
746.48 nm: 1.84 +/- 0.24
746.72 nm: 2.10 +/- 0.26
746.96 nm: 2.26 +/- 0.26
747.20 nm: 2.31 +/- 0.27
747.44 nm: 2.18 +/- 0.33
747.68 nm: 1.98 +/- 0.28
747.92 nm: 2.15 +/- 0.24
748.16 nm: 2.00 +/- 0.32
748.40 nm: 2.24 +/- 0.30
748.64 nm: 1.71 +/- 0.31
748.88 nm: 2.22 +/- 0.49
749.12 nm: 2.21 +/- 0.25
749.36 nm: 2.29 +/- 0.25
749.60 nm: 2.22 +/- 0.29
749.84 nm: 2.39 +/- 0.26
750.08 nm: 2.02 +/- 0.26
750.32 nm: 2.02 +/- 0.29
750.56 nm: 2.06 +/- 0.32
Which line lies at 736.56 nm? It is [S II] 6716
